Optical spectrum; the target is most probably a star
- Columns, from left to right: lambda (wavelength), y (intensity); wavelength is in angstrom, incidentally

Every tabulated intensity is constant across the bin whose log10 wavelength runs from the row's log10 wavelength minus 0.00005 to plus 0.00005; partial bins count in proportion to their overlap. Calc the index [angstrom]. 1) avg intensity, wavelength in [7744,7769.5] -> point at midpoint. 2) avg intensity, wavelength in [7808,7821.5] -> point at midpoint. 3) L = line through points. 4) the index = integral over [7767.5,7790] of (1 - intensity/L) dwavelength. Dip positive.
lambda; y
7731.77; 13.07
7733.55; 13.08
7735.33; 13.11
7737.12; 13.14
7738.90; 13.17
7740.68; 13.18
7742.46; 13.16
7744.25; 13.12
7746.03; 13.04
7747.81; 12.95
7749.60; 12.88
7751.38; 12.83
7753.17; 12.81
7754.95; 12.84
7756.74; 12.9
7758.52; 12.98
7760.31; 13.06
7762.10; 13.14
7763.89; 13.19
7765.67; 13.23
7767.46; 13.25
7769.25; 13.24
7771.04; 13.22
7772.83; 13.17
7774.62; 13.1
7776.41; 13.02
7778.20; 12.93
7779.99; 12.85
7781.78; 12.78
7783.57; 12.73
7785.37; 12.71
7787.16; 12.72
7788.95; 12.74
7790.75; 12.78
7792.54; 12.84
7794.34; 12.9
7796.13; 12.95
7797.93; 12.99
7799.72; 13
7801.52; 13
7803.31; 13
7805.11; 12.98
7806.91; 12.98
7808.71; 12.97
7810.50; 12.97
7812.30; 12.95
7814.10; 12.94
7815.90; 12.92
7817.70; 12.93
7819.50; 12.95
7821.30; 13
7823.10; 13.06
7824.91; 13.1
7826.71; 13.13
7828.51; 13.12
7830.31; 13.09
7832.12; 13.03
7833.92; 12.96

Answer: 0.1 angstrom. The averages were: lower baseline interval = 13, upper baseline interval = 13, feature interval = 12.9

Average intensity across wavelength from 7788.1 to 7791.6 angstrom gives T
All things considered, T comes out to 12.7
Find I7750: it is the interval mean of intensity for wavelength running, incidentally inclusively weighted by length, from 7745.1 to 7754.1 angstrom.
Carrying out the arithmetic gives 12.9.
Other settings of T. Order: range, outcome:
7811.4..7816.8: 12.9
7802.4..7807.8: 13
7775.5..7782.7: 12.9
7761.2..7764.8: 13.2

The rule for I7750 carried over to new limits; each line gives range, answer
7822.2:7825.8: 13.1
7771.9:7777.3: 13.1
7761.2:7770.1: 13.2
